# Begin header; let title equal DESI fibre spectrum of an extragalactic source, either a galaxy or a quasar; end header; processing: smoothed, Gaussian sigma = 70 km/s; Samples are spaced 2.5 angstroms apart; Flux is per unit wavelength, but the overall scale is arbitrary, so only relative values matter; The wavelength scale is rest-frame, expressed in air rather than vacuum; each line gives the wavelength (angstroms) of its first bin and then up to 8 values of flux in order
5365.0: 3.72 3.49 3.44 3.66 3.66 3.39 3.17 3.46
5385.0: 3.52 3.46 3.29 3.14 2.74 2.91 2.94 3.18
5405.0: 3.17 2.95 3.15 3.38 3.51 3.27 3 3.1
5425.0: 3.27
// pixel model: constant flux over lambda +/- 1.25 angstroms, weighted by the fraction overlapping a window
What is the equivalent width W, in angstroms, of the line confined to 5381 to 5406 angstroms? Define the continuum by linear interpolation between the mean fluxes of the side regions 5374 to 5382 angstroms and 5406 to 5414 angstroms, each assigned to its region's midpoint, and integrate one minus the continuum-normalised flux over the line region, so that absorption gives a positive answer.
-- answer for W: 0.85 angstroms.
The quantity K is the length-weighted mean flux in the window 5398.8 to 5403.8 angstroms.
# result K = 3.06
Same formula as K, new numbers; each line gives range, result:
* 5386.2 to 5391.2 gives 3.38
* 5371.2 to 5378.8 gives 3.57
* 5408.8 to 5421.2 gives 3.26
